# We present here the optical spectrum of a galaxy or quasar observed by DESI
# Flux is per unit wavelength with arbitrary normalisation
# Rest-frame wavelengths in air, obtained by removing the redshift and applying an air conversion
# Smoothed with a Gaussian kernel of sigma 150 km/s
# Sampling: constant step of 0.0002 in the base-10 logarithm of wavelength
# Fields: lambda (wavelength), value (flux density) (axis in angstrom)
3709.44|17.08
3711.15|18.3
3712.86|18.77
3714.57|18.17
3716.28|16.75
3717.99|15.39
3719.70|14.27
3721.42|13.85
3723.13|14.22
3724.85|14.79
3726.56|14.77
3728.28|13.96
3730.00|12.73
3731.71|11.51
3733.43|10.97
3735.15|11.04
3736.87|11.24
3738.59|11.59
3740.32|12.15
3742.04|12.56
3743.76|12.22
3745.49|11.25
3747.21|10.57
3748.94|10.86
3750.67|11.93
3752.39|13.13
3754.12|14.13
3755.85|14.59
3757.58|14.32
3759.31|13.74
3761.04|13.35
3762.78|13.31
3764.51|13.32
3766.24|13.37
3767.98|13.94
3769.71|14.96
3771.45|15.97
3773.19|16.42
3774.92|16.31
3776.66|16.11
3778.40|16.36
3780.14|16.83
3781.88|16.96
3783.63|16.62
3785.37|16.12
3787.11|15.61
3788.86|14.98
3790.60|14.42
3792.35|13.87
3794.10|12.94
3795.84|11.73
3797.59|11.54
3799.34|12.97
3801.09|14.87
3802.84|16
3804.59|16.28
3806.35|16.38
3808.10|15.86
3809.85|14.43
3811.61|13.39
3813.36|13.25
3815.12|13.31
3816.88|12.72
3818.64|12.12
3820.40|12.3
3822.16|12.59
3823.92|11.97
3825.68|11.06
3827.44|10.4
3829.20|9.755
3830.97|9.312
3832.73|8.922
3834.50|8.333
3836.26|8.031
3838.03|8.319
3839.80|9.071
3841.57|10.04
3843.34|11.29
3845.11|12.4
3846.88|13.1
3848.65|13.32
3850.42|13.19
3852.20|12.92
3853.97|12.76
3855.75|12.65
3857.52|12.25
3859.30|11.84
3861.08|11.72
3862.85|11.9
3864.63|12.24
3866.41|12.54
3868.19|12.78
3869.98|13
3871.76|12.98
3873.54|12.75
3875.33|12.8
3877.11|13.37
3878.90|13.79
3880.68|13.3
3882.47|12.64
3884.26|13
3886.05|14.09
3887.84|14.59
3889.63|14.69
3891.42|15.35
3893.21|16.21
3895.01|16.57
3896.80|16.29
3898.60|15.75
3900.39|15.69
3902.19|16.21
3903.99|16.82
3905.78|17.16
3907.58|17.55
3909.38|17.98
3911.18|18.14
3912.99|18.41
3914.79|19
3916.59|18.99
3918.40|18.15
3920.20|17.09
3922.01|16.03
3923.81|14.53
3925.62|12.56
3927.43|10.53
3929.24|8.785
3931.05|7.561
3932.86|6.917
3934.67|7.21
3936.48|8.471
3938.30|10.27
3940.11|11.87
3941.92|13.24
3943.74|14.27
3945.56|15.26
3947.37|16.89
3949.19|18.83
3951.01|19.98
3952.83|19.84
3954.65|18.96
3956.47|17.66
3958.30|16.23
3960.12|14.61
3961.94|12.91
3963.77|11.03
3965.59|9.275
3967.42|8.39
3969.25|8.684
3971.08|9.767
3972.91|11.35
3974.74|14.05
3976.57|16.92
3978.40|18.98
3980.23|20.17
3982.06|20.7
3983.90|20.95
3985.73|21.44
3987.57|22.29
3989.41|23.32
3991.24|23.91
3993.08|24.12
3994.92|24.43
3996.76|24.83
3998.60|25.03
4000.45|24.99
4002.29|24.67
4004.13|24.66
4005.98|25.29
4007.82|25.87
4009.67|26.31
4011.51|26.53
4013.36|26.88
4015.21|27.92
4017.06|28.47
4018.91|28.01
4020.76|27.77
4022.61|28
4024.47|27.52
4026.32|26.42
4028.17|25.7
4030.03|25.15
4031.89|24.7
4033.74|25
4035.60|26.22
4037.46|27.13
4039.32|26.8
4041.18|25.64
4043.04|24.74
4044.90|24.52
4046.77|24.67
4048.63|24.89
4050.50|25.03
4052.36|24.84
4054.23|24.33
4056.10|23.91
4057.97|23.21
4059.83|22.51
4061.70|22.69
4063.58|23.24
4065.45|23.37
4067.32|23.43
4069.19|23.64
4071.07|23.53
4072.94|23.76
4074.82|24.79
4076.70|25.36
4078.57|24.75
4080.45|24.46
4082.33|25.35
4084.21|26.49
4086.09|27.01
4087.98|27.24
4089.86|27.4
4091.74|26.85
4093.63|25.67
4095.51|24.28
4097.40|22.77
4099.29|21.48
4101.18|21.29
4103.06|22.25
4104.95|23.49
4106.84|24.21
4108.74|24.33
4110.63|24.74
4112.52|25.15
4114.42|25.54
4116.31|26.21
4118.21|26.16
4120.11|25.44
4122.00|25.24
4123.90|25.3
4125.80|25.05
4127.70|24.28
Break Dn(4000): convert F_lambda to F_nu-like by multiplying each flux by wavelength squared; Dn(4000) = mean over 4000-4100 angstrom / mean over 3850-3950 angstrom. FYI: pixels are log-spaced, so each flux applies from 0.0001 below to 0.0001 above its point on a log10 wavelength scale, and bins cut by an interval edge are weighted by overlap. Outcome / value 1.95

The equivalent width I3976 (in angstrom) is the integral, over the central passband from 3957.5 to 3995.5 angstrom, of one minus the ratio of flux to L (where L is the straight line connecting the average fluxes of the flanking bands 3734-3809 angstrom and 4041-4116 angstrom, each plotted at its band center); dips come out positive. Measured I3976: 7.7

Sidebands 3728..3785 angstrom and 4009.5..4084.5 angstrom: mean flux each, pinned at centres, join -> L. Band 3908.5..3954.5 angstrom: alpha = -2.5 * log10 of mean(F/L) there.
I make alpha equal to 0.38 mag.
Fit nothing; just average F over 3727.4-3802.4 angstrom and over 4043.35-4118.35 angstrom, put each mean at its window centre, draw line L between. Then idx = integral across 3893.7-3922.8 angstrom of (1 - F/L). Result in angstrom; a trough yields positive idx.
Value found 2.1 angstrom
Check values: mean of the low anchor 13.7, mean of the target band 17.2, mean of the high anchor 24.5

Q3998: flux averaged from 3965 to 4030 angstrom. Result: 22.2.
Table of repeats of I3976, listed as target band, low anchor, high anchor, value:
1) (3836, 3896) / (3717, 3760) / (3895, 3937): 6.12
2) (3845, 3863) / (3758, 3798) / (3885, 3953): 2.72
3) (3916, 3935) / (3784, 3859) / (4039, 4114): 5.14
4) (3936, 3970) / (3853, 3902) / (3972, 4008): 8.83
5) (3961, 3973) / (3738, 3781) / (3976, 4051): 6.66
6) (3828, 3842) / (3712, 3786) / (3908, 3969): 5.11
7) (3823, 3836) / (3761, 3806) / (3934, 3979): 4.19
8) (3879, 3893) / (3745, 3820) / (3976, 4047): 3.66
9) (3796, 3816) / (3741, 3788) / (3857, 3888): -0.86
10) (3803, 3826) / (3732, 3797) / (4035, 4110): 2.71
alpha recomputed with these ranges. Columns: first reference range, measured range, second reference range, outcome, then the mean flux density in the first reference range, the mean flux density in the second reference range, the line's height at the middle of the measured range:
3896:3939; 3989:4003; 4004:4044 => -0.054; 14.4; 26.4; 23.3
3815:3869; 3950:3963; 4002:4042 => 0.218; 11.4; 26.4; 21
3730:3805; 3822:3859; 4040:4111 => 0.426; 13.8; 24.4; 16.3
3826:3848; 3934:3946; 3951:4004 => 0.374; 9.98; 18.3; 16.1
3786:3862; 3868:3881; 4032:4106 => 0.142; 12.4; 24.6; 14.9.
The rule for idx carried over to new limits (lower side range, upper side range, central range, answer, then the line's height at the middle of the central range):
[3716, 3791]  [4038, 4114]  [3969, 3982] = 3.82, 21.2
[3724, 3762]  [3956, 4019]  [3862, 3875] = 3.08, 16.5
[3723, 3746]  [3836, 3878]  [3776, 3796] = -4.96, 12.3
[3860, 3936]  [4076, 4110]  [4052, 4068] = -0.38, 22.9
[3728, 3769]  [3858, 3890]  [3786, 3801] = -1.07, 12.7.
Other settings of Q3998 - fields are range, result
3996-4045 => 26.1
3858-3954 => 14.3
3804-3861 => 12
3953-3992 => 16.3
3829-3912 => 13.2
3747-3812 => 14.5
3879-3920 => 16.2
